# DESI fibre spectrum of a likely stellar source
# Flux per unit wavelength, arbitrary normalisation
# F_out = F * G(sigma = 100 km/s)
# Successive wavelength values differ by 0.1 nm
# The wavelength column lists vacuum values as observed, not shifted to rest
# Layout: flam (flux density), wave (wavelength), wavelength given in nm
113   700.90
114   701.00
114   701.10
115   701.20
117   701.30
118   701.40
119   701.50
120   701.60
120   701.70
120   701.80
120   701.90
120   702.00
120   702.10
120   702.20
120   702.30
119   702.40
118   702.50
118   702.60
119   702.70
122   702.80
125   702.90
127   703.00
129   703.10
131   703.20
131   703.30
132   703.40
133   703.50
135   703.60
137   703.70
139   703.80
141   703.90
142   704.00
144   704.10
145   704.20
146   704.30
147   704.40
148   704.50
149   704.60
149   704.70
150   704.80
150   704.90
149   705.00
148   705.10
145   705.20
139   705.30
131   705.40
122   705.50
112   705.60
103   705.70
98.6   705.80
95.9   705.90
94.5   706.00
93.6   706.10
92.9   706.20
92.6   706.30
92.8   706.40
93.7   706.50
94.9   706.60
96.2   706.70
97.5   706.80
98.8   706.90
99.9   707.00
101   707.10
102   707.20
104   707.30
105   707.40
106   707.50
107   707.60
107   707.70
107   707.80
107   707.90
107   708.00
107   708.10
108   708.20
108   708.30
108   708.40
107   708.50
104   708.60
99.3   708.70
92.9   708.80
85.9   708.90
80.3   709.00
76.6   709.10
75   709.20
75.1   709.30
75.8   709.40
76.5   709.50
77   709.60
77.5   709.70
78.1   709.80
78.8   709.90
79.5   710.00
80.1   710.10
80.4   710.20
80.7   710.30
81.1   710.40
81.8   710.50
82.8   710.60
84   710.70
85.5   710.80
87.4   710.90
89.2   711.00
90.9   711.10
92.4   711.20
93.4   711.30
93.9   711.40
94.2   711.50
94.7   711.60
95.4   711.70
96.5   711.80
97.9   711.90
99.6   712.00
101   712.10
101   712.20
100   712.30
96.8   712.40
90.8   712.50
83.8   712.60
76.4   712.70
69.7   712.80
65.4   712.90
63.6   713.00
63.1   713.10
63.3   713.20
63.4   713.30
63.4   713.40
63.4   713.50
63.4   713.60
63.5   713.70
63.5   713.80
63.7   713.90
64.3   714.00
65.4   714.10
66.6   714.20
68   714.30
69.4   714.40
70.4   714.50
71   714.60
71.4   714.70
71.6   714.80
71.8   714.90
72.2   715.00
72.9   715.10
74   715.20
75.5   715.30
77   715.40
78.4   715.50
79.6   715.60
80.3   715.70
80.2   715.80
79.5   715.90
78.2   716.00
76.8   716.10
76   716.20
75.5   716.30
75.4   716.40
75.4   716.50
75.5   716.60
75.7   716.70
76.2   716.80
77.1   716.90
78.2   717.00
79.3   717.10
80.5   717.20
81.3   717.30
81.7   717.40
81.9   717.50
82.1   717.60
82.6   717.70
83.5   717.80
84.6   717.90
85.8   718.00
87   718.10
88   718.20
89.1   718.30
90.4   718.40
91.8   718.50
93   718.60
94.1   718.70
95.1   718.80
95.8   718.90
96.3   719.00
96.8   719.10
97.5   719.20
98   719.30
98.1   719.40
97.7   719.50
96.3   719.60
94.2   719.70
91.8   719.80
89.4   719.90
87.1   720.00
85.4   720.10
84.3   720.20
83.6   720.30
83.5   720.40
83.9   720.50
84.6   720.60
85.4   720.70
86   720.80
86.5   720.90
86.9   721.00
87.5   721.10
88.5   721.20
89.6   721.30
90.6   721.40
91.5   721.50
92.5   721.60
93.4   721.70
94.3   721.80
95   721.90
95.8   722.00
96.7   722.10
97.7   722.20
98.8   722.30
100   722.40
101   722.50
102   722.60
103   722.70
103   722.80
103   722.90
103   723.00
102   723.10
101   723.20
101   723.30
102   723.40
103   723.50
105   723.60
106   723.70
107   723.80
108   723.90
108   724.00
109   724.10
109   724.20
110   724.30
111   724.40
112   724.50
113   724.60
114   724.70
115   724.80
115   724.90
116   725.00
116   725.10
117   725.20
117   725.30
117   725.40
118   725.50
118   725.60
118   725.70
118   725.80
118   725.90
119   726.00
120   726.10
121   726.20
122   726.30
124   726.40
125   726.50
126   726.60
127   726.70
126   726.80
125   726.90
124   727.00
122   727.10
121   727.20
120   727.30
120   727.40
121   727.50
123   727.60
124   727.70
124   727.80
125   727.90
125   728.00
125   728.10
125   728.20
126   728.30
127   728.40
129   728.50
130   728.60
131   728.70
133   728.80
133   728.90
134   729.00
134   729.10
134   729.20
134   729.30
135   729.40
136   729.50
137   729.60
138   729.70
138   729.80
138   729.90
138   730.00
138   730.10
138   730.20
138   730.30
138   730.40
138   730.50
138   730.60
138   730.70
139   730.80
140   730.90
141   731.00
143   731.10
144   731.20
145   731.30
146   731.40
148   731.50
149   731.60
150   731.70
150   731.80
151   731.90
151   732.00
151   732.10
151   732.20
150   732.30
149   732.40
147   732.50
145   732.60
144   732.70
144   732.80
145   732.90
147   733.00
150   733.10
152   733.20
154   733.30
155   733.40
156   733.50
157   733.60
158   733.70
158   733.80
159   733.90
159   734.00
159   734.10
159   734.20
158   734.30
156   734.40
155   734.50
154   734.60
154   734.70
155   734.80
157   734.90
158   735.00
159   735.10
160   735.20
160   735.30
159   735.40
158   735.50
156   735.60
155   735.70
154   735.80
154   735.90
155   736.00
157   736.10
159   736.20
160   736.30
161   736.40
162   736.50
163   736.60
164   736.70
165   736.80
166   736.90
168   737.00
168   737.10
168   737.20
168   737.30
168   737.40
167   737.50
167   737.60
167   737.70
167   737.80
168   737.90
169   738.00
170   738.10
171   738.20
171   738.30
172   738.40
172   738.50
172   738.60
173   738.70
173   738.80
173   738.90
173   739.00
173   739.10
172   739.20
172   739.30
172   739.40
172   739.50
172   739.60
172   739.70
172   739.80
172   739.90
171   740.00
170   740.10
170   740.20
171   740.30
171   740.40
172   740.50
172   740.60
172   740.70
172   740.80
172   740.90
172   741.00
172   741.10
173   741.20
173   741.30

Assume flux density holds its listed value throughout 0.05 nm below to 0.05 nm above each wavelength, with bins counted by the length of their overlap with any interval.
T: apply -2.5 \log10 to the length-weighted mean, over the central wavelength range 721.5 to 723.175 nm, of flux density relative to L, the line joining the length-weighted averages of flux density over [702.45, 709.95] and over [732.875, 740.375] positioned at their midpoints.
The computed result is 0.38 mag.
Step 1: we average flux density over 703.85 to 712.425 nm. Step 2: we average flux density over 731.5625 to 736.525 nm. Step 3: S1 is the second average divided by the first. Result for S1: 1.49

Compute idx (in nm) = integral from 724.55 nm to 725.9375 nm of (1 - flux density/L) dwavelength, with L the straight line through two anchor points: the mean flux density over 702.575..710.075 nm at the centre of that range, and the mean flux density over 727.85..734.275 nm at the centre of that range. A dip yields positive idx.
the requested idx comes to 0.19 nm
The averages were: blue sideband 112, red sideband 143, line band 116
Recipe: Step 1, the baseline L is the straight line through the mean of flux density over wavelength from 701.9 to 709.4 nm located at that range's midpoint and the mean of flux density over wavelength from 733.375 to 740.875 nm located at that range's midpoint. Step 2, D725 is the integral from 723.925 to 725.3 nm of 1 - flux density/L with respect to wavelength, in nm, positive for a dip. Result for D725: 0.31 nm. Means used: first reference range 116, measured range 113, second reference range 165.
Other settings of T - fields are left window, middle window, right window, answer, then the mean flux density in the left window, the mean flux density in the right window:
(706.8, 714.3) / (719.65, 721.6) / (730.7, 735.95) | 0.30 mag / 86.7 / 152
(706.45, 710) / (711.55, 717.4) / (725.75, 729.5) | 0.34 mag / 94.8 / 126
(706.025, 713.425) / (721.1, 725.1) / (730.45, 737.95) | 0.22 mag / 90.1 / 155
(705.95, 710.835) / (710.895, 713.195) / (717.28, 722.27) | 0.04 mag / 92.4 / 90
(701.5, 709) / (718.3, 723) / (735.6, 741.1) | 0.45 mag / 118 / 168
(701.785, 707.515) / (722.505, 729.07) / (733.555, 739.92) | 0.27 mag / 122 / 164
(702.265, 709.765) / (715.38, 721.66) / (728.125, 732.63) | 0.43 mag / 114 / 140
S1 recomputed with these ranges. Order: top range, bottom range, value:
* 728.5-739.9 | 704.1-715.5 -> 1.65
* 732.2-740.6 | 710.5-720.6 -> 1.98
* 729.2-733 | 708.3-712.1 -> 1.63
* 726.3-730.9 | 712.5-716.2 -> 1.83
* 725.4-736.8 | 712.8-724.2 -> 1.66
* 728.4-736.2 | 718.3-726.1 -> 1.47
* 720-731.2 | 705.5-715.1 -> 1.32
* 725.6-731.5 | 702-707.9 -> 1.08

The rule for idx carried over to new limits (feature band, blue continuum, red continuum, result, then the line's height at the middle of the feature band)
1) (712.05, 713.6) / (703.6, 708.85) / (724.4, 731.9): 0.56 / 120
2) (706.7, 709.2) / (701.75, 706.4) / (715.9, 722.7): 0.36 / 117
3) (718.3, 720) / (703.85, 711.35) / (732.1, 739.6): 0.44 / 127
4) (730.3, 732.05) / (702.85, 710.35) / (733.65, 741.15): 0.12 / 154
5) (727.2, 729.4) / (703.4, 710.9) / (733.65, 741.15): 0.30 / 148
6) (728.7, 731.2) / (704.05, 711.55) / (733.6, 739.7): 0.21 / 150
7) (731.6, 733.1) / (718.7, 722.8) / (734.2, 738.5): -0.04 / 144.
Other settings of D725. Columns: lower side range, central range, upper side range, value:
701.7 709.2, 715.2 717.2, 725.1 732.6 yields 0.75 nm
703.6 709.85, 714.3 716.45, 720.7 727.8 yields 0.68 nm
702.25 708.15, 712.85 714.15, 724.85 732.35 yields 0.63 nm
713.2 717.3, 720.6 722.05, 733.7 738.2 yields 0.13 nm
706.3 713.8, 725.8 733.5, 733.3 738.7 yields 0.45 nm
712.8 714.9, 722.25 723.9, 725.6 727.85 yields 0.05 nm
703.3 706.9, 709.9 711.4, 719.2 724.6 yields 0.40 nm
